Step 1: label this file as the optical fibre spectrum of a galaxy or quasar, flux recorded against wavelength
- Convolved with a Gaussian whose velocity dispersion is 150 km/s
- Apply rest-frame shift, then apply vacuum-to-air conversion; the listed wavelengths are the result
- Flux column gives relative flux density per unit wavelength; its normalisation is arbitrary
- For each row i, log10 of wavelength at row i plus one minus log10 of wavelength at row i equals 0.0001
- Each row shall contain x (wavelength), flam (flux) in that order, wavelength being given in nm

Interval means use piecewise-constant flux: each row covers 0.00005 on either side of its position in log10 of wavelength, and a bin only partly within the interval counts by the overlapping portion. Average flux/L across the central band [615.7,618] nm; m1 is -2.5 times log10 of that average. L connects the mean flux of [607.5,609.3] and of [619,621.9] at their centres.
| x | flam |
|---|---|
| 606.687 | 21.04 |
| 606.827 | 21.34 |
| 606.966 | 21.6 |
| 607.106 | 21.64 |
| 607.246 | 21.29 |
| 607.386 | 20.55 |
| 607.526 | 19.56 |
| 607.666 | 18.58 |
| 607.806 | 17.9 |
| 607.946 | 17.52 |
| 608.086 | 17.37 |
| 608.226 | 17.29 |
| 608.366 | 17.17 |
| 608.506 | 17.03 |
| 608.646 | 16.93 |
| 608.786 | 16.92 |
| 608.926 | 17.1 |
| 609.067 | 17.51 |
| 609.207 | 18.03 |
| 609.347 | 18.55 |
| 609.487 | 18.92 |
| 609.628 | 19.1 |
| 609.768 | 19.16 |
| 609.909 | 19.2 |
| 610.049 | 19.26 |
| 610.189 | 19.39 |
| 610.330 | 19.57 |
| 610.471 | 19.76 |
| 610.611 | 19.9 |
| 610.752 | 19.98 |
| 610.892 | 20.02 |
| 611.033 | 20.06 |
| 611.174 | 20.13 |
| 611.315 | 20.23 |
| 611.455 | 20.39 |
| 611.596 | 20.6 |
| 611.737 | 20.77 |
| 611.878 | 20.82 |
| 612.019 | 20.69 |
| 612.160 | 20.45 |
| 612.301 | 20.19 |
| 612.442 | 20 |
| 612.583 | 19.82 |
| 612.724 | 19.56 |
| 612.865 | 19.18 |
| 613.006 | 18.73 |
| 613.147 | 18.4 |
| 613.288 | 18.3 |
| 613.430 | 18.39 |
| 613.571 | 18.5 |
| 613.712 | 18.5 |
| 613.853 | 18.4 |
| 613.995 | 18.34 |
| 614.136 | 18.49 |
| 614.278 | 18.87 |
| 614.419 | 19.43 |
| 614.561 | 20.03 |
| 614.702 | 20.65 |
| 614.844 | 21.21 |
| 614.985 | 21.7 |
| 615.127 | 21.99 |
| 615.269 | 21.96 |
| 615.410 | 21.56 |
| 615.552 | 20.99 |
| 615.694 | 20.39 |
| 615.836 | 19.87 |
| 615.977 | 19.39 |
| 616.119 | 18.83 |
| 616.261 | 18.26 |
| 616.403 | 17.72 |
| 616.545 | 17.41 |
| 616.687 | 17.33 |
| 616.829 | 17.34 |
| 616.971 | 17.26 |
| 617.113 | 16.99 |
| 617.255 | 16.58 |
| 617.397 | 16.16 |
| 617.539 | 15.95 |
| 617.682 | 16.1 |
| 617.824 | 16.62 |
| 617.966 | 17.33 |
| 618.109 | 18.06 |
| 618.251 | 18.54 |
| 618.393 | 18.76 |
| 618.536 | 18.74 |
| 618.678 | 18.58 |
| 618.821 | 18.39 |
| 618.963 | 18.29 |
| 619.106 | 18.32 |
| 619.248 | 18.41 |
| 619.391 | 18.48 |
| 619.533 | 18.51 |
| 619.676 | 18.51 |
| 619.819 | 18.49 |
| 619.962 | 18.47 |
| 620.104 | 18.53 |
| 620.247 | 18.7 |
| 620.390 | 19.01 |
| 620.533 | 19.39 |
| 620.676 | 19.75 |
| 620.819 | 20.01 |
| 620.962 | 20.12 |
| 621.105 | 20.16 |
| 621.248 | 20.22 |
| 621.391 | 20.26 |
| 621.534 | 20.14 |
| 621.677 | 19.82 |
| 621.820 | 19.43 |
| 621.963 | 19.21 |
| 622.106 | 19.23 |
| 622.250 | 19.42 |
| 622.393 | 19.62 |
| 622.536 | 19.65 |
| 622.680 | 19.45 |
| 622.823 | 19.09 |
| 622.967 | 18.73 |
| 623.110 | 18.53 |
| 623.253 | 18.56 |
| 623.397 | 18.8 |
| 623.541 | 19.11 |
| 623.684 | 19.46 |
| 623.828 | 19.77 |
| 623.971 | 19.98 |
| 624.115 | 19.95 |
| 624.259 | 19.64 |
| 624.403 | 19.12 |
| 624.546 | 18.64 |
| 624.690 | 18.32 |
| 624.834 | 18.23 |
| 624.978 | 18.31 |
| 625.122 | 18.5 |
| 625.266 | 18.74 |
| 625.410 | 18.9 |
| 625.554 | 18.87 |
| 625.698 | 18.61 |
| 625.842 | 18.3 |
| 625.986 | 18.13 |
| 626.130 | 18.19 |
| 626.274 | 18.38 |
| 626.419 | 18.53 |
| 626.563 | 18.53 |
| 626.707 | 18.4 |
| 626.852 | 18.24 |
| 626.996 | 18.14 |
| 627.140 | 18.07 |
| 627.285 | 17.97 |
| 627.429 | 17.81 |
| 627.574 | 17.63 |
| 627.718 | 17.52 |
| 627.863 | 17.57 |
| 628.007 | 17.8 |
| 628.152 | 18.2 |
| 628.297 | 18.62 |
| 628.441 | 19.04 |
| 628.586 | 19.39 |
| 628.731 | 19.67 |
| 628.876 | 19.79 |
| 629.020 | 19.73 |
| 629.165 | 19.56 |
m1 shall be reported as 0.072 mag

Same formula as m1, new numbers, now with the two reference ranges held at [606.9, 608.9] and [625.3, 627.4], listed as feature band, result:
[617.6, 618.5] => 0.05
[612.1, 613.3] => -0.05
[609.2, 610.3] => -0.02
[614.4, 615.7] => -0.14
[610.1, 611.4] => -0.07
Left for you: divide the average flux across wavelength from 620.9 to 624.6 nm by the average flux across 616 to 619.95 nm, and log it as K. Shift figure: 1.1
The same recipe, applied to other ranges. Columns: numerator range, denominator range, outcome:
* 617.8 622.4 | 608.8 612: 0.98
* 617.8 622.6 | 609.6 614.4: 0.97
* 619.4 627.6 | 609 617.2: 0.98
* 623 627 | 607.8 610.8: 1.02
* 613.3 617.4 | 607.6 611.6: 1.02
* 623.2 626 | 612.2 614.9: 0.98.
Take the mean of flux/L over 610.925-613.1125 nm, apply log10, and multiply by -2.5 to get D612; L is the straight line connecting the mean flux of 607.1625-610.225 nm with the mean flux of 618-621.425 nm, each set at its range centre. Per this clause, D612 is -0.09 mag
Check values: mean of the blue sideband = 18.4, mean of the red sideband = 18.9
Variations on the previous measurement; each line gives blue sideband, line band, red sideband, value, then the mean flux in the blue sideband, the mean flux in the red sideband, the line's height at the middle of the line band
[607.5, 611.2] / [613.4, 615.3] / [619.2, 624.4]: -0.049 mag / 18.6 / 19.3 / 18.9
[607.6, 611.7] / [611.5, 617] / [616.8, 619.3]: -0.081 mag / 18.8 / 17.6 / 18.1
